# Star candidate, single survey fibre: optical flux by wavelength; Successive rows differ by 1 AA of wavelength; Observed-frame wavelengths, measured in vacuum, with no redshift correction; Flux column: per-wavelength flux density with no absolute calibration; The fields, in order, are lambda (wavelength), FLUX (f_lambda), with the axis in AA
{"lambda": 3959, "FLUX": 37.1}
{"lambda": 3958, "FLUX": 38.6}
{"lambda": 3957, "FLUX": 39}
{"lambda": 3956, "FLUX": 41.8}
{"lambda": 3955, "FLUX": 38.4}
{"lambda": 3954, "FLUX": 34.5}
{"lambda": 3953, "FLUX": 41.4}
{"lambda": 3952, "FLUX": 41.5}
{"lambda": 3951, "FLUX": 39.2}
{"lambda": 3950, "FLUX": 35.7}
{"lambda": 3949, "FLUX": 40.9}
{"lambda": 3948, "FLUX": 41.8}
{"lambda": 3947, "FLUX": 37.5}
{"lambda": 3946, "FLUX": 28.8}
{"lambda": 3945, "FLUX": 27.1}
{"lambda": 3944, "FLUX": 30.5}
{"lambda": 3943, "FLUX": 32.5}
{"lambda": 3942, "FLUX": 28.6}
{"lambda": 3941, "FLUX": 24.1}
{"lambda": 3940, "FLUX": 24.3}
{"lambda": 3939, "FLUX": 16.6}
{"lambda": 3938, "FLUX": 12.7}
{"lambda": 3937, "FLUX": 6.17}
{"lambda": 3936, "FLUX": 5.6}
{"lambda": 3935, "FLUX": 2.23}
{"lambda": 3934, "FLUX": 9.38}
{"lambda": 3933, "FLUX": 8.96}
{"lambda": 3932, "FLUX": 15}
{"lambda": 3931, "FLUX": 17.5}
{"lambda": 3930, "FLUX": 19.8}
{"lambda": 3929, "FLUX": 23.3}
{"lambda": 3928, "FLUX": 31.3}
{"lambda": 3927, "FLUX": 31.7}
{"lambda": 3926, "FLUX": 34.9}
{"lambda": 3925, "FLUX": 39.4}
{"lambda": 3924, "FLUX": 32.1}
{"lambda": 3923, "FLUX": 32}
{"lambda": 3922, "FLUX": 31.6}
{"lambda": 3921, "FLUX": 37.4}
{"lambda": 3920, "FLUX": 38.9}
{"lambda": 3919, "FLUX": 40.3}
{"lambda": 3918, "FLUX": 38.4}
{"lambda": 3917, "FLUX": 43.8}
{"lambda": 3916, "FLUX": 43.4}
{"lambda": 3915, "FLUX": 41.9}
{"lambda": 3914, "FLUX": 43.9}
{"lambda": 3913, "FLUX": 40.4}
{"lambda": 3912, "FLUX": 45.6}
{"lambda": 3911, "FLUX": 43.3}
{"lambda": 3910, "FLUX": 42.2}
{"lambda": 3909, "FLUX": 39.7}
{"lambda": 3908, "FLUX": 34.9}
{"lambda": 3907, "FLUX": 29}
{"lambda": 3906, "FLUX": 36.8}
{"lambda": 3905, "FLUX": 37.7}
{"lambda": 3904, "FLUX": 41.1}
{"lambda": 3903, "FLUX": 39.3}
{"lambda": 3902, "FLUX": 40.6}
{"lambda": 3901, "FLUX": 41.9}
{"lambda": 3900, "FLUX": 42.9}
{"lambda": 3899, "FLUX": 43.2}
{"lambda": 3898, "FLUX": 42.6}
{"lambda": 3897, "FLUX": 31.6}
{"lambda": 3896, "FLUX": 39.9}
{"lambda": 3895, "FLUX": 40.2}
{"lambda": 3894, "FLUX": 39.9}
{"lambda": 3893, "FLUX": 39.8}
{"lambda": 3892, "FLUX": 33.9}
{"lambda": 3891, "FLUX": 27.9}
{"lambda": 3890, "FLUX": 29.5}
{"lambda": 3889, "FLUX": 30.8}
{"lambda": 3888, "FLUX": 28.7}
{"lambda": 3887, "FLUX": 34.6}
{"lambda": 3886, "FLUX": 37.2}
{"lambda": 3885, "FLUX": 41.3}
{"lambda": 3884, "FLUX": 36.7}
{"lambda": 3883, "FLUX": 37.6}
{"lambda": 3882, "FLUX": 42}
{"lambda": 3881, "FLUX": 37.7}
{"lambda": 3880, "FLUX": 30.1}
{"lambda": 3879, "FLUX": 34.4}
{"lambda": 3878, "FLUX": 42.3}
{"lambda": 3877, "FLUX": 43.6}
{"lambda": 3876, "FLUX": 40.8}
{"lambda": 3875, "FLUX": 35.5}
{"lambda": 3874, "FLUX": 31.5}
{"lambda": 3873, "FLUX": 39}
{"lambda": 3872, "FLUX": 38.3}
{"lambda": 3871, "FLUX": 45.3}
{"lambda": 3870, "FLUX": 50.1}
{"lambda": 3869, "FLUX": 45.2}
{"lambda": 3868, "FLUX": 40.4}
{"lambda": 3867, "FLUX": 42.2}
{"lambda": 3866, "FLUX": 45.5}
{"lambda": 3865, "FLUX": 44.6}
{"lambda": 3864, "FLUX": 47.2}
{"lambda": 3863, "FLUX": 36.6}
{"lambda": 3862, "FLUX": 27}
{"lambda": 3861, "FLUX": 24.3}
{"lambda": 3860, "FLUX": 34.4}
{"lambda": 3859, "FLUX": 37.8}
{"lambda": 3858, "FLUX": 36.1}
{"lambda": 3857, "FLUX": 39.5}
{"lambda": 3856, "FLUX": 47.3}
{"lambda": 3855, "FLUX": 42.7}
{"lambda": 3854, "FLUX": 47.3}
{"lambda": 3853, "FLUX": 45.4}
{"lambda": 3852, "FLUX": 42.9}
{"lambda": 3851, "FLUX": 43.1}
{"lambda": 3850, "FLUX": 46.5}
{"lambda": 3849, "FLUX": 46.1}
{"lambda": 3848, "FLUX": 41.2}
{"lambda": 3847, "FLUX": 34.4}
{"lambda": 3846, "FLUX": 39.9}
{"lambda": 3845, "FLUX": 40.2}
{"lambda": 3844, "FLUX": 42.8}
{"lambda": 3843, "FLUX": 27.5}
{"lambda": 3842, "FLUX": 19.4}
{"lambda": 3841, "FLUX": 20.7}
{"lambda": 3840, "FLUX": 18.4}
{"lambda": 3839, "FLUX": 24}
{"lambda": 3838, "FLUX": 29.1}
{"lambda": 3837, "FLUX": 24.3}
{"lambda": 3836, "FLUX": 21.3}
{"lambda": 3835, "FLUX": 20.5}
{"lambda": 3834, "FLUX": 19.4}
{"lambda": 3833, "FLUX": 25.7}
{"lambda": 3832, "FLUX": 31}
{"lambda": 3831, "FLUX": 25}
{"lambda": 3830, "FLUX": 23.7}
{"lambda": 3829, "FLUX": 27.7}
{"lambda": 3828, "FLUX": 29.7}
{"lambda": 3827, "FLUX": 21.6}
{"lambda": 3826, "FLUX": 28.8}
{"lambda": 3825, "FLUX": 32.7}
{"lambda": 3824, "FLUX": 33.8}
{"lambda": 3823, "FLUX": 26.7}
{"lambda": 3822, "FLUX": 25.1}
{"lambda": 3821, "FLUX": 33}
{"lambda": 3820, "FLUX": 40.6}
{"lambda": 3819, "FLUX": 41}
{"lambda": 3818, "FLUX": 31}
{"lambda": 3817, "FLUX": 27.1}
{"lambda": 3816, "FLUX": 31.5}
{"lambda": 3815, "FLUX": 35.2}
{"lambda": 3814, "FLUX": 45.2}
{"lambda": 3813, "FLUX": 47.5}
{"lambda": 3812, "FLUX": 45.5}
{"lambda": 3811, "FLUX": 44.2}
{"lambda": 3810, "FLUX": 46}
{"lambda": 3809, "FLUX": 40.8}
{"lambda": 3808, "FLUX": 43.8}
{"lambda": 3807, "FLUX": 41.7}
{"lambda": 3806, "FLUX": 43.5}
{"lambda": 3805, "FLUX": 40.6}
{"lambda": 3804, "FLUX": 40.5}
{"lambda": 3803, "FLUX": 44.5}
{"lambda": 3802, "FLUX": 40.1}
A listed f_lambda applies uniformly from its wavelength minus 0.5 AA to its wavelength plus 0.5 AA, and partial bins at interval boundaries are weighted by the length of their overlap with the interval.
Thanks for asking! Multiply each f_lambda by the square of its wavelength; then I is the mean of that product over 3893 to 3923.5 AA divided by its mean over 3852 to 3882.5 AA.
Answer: 1.01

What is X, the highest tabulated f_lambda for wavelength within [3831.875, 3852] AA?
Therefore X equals 46.5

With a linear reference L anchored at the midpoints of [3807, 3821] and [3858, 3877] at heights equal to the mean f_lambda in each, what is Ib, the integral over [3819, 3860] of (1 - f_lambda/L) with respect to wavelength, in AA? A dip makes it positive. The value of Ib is 7.1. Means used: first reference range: 39.8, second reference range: 39.2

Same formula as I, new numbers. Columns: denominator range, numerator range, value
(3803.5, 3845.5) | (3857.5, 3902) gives 1.21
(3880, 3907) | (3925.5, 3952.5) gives 0.68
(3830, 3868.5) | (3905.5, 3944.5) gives 0.88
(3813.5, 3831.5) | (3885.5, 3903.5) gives 1.23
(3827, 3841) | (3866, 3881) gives 1.68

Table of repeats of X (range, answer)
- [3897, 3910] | 43.2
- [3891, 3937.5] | 45.6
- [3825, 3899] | 50.1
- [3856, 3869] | 47.3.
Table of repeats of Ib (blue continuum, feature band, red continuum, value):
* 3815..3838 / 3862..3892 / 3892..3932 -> -4.4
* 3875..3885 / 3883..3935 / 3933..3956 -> -2.0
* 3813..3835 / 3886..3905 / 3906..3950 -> -4.4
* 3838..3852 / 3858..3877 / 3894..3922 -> -1.5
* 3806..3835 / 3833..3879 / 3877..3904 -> -1.2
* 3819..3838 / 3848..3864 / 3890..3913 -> -4.2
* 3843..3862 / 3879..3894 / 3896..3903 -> 2.0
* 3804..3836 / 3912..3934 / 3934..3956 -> -2.5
